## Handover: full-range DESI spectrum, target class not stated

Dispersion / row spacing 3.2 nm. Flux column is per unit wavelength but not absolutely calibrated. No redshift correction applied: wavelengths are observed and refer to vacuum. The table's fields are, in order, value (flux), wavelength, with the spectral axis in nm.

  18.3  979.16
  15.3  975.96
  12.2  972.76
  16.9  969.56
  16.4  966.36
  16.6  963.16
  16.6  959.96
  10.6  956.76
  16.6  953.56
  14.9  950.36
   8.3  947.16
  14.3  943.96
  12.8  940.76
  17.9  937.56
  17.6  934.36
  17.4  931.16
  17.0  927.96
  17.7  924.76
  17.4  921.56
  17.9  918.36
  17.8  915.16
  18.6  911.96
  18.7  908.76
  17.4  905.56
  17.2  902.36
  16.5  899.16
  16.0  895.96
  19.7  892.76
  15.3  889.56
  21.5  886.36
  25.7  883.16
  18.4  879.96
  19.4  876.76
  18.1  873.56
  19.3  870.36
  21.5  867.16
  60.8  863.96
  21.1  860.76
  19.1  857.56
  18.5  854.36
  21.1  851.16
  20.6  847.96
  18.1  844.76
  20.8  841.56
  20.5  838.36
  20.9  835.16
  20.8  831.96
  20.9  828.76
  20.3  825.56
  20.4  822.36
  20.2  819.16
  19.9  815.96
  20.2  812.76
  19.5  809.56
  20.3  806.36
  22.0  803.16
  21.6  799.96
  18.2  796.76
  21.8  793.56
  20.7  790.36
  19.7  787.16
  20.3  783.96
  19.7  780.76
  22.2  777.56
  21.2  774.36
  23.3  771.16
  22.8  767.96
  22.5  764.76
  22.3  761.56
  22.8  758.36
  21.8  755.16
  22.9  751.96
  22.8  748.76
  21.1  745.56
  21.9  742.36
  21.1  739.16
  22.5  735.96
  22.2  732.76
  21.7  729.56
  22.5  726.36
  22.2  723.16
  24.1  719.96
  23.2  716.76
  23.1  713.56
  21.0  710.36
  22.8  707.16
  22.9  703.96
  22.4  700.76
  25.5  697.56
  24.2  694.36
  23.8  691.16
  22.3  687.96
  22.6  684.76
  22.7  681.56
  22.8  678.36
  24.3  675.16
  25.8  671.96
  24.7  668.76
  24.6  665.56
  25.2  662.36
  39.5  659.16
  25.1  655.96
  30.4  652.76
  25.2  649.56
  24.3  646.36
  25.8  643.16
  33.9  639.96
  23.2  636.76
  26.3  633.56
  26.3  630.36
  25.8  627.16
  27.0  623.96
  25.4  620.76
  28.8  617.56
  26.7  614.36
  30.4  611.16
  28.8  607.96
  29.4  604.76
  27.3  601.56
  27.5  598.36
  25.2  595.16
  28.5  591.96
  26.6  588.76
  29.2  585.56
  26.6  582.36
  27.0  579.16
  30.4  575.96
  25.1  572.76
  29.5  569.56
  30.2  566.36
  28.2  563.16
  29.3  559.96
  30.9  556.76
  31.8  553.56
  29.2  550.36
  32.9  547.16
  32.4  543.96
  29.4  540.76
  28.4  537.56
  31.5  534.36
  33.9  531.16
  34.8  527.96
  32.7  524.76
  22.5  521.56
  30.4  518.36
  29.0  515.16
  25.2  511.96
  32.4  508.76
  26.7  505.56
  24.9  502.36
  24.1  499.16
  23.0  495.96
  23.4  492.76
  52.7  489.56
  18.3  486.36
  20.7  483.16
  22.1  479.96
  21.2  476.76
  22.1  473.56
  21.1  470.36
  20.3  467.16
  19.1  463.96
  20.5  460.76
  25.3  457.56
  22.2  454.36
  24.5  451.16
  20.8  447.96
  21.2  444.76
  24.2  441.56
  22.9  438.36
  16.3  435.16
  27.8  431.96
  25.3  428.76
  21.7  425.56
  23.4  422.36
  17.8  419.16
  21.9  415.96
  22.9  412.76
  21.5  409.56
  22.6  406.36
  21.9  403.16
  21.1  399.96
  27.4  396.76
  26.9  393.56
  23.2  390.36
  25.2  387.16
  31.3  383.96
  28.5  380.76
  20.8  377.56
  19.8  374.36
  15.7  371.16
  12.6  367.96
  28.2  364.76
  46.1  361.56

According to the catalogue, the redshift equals 0.31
